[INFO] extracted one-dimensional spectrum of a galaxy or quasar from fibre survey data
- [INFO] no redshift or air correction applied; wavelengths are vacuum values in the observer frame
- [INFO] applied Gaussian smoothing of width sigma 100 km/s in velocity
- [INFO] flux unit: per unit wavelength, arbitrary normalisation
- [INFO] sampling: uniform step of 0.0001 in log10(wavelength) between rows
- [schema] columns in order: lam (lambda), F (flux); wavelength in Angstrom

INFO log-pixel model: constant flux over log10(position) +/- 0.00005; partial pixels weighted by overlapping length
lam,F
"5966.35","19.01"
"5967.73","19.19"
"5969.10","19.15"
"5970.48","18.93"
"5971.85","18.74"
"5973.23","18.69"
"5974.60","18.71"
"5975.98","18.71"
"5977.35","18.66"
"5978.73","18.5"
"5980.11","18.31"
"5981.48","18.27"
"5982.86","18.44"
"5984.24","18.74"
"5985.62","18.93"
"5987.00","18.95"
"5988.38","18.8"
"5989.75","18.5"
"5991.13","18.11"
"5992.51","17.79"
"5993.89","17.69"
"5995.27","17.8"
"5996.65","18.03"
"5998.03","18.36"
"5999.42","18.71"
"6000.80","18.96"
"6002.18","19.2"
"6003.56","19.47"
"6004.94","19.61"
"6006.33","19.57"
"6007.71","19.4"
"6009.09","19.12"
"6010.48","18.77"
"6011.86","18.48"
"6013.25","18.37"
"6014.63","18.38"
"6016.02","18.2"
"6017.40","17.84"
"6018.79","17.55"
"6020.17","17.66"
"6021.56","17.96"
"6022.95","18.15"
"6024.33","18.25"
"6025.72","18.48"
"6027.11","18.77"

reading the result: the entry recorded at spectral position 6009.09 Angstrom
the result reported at 19.12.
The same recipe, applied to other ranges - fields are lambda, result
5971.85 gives 18.74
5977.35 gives 18.66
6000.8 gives 18.96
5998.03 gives 18.36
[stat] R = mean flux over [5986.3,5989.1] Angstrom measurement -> 18.9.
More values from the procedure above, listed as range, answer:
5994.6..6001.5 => 18.4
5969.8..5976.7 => 18.8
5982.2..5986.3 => 18.7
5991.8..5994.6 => 17.7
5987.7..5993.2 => 18.3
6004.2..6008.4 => 19.5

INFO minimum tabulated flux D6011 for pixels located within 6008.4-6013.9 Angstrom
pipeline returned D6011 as 18.37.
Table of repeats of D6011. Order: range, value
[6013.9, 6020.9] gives 17.55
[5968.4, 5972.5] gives 18.74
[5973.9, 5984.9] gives 18.27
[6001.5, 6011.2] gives 18.77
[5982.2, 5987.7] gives 18.44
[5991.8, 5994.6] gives 17.69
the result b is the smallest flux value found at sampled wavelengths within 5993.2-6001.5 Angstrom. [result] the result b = 17.69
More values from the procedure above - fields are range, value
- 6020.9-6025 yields 17.96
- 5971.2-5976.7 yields 18.69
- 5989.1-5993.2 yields 17.79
